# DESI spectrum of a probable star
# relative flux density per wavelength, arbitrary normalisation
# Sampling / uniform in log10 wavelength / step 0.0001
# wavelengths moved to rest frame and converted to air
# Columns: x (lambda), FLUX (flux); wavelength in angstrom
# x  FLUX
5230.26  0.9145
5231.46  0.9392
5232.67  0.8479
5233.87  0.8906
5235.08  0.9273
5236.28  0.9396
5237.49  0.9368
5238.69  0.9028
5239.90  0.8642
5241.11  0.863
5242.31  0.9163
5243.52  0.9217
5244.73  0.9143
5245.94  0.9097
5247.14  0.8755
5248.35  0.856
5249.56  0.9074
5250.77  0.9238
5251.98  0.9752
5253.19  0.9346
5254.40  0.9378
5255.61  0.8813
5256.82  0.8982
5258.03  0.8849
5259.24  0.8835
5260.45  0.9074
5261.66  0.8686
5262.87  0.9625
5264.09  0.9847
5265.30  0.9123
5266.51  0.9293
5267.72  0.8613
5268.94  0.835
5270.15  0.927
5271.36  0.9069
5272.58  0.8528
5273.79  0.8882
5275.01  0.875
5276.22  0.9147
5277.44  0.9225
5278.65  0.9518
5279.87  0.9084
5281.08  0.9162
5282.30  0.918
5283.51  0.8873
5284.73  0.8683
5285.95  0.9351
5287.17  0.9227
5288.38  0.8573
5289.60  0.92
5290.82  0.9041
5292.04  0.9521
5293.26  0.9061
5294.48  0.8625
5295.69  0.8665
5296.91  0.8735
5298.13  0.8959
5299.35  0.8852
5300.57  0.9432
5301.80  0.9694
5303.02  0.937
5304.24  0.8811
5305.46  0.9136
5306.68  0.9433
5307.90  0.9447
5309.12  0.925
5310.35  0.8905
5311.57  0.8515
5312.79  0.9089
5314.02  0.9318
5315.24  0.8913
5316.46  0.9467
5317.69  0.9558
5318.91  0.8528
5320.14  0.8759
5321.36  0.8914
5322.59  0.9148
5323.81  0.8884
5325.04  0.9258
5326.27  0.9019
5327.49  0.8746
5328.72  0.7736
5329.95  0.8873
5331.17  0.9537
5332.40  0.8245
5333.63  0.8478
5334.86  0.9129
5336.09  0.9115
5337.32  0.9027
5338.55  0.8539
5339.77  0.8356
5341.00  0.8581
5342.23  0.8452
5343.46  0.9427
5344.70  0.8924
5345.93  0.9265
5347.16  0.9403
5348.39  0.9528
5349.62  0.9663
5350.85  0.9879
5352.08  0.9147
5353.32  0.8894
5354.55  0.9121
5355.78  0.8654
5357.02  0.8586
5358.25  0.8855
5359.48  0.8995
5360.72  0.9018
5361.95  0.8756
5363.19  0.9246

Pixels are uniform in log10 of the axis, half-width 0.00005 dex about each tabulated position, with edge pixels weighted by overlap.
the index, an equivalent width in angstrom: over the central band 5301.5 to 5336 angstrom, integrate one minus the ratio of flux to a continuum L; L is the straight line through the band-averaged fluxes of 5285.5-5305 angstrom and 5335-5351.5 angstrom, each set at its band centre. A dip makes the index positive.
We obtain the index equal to 0.30 angstrom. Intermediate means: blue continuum 0.907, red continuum 0.909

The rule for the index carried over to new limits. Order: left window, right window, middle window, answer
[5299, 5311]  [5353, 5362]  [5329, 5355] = -0.10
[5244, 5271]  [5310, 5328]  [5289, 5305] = -0.07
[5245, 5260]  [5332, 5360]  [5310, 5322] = 0.00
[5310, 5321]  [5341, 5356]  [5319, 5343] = 0.83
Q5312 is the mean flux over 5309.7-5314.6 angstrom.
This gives 0.894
